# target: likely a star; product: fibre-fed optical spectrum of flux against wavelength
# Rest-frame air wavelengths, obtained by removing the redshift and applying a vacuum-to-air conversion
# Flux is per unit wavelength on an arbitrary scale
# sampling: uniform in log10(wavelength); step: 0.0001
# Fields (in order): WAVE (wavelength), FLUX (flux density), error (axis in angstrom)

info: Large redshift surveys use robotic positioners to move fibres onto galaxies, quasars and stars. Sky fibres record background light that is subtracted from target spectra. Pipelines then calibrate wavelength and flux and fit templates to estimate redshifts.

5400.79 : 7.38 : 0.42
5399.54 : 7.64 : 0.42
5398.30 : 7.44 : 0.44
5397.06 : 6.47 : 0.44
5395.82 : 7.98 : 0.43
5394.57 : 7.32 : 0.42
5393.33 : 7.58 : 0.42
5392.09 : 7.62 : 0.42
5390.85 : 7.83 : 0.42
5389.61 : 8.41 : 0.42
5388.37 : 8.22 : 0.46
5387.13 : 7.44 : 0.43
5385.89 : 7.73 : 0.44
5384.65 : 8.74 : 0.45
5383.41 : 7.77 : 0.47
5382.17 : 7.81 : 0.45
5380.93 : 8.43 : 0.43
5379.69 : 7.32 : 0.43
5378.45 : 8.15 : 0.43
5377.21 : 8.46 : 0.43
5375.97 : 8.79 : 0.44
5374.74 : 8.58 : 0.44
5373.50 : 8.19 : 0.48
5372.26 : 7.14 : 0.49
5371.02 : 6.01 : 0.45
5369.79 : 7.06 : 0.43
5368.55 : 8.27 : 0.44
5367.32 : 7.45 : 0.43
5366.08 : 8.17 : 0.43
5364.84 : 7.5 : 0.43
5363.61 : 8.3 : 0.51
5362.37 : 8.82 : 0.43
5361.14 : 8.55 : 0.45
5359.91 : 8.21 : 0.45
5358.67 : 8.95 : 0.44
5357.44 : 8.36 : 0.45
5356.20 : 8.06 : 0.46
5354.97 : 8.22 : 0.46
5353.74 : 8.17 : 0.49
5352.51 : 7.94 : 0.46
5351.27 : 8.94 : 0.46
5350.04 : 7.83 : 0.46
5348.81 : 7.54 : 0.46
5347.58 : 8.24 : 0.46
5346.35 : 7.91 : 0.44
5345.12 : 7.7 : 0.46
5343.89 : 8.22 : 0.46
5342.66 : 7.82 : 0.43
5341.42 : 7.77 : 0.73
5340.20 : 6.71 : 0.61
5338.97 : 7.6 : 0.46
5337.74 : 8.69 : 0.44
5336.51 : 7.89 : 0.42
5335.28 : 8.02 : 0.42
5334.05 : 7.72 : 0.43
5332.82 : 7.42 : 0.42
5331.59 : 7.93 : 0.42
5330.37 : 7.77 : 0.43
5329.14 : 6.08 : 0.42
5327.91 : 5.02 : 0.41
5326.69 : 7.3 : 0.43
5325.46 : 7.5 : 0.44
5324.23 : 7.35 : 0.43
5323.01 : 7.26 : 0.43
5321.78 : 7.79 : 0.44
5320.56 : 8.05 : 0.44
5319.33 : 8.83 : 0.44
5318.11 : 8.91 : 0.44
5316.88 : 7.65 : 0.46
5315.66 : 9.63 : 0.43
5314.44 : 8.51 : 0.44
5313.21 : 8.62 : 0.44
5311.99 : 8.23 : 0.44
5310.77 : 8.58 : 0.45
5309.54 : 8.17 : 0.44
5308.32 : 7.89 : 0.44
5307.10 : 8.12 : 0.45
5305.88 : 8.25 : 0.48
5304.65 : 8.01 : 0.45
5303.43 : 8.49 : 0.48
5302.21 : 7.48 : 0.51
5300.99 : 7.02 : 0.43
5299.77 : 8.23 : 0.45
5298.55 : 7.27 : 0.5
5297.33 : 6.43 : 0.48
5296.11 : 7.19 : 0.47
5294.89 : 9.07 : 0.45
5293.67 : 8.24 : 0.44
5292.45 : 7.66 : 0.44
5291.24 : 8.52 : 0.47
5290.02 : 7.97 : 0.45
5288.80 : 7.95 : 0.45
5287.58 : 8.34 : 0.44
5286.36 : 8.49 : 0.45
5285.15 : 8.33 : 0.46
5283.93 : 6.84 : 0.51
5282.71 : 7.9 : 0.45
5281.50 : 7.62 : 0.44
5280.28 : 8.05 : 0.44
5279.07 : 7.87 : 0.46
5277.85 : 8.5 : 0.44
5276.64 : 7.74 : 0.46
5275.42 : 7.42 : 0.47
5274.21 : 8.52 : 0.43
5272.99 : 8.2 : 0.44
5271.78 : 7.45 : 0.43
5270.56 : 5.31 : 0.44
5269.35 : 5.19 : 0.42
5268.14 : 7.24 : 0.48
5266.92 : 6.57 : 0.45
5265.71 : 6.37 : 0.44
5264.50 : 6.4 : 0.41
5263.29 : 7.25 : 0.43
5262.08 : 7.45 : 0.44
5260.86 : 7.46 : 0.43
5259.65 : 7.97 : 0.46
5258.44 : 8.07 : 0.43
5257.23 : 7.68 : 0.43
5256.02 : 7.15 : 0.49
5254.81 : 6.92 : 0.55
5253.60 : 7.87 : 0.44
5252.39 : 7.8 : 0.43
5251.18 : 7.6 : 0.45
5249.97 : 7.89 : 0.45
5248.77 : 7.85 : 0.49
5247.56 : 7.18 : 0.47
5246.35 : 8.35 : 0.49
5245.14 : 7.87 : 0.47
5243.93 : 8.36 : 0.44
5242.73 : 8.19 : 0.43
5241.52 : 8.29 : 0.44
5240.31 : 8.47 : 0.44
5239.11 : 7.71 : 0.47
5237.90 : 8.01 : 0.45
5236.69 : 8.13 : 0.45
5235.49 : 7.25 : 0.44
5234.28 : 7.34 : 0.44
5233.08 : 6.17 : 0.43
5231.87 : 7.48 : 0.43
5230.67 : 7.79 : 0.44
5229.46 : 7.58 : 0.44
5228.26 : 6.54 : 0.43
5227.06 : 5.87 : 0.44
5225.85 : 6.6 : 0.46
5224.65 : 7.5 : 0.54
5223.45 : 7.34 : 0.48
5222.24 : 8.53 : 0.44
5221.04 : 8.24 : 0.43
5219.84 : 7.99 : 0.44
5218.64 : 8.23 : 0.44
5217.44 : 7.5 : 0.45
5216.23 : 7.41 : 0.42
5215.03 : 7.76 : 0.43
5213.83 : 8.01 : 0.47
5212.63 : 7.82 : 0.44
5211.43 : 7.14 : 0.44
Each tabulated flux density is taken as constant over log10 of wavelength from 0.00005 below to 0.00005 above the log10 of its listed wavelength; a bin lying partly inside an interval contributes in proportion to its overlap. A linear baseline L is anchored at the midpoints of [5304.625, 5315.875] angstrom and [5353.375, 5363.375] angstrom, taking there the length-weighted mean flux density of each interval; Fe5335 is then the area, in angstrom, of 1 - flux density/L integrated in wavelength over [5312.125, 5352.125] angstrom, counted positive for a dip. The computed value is 2.7 angstrom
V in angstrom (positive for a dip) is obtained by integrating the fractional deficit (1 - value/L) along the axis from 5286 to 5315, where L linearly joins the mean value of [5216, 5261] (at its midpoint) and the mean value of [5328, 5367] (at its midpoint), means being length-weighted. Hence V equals -0.8 angstrom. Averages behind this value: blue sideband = 7.64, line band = 8.02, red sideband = 7.92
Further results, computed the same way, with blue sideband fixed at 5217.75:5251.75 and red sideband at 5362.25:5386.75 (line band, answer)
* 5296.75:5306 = 0.2 angstrom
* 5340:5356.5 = -0.2 angstrom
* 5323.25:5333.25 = 1.0 angstrom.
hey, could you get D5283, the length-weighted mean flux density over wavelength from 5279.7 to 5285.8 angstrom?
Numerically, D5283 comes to 7.76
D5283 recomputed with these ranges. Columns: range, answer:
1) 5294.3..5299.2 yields 7.49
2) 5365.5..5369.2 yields 7.95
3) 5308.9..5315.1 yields 8.43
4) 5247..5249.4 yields 7.55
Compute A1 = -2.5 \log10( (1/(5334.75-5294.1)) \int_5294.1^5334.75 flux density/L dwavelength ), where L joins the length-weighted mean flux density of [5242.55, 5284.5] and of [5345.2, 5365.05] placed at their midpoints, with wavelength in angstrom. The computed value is 0.011 mag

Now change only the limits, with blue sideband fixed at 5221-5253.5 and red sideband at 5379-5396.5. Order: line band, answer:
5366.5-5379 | 0.004 mag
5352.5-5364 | -0.076 mag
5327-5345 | 0.043 mag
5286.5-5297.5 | -0.042 mag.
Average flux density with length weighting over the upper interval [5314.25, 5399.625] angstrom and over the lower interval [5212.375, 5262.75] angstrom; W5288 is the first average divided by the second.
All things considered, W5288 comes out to 1.03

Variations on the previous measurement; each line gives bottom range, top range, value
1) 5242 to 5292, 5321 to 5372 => 1.02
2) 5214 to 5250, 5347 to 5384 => 1.05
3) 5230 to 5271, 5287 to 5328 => 1.07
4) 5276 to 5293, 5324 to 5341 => 0.92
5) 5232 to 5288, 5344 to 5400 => 1.05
